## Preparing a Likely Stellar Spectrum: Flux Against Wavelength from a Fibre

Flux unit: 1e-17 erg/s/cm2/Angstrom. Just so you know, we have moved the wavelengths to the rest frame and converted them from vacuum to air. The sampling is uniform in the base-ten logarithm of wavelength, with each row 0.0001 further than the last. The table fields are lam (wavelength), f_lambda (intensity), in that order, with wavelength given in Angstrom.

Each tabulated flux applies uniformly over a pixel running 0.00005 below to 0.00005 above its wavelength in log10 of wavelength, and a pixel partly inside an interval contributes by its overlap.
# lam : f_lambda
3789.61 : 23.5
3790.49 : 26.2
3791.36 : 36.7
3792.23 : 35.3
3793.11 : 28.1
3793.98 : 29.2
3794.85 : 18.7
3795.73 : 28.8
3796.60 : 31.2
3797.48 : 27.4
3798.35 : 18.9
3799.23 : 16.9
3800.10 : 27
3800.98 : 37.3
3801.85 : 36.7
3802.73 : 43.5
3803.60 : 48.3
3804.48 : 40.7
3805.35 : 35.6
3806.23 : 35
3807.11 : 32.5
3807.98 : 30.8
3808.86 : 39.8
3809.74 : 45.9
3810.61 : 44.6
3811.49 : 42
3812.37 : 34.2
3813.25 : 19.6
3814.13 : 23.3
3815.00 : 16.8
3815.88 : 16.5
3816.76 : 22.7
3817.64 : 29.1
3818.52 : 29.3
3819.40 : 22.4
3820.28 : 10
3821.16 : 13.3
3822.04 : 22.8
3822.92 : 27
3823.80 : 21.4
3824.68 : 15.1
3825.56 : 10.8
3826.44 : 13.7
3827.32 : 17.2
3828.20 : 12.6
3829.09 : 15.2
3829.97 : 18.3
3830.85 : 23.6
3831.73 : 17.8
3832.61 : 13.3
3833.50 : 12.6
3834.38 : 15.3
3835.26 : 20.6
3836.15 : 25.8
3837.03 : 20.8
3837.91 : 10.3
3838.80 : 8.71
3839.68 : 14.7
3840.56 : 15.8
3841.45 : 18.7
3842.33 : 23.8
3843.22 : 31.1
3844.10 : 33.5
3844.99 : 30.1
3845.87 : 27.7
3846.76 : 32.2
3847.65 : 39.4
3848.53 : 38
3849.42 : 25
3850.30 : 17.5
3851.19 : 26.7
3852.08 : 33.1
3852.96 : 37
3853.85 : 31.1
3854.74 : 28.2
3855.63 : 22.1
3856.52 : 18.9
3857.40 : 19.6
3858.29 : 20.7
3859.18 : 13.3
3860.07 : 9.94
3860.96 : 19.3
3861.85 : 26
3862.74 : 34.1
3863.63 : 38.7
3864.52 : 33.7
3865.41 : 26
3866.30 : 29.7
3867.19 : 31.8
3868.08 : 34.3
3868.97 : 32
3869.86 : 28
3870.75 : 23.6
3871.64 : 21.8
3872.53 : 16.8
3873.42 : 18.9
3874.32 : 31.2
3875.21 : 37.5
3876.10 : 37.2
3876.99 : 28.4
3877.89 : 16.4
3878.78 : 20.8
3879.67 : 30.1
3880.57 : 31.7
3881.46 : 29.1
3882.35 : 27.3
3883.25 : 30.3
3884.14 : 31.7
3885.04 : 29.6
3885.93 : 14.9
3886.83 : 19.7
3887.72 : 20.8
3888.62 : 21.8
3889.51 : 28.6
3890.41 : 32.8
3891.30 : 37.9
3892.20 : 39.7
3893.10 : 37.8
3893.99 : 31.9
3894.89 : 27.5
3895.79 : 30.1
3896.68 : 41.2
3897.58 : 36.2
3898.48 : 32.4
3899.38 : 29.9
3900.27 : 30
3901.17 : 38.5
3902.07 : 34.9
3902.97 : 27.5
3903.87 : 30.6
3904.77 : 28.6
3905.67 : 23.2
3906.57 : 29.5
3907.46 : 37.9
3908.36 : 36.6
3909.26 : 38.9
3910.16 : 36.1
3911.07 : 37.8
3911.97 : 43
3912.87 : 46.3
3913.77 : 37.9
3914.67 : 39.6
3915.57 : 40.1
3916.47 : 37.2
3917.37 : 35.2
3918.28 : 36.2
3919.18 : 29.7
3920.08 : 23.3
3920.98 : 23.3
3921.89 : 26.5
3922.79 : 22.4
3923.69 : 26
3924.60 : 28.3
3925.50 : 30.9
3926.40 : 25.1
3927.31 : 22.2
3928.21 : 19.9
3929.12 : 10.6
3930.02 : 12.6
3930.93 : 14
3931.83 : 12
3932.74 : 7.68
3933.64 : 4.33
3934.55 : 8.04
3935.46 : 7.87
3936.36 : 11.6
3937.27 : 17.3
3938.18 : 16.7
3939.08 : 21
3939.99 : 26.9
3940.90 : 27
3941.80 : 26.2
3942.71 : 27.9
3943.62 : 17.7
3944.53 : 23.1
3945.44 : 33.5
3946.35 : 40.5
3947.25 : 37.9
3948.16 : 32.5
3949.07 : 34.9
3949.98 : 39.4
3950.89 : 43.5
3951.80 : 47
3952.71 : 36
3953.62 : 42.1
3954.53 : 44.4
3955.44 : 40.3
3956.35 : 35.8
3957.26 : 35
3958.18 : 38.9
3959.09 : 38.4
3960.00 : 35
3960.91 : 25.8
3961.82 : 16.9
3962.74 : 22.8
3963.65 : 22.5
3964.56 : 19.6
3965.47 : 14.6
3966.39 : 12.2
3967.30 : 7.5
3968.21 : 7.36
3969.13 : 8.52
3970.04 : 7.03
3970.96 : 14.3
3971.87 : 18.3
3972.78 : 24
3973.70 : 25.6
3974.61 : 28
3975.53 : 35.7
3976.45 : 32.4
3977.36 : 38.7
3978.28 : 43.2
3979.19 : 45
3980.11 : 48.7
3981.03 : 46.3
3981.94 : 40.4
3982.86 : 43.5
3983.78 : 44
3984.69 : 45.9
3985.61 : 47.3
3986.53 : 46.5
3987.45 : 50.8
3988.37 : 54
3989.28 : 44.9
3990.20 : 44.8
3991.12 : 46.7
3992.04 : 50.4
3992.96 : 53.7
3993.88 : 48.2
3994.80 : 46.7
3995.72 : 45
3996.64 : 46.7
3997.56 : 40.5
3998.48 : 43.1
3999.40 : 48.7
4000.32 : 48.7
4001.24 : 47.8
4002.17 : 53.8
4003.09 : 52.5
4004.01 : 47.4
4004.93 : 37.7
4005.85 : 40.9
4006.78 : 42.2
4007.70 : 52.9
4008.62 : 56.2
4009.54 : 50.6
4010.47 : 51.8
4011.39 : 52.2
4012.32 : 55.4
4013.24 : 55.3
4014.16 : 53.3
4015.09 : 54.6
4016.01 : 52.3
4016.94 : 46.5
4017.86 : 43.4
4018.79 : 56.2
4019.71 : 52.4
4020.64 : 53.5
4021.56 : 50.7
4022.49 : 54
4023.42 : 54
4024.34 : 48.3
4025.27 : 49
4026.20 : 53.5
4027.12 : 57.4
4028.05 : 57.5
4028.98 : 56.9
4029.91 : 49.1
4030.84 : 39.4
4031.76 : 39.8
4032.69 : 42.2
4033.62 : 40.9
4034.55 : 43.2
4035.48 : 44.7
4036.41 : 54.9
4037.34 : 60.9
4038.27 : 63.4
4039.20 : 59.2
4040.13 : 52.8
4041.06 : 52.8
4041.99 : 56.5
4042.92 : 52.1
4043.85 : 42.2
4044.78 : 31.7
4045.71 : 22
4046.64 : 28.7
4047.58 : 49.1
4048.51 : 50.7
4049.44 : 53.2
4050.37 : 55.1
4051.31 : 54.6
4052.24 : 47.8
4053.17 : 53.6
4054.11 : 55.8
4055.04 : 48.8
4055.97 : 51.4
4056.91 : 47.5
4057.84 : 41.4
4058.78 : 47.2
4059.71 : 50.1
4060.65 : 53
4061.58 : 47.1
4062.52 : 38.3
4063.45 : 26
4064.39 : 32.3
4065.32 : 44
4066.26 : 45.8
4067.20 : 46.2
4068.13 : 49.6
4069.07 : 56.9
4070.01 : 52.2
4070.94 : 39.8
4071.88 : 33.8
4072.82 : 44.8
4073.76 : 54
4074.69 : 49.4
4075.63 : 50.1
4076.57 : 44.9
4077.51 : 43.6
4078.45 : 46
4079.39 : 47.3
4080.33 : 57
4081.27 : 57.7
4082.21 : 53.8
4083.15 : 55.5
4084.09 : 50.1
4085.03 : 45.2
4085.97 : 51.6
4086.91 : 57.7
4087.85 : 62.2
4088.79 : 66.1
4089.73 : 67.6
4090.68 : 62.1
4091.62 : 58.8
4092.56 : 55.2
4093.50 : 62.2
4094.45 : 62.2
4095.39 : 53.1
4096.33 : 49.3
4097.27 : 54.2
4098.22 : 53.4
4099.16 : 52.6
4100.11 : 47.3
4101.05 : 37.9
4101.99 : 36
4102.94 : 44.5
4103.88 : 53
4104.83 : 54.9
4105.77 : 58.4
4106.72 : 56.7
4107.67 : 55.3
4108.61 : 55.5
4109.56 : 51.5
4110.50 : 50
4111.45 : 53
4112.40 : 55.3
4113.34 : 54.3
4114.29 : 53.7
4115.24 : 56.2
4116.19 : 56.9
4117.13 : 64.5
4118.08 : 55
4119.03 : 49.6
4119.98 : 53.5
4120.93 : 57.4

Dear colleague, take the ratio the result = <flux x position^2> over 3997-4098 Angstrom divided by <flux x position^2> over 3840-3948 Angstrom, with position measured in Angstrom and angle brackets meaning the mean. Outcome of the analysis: 1.96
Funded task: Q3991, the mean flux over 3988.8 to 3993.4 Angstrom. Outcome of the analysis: 48.2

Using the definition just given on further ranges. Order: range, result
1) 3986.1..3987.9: 48.6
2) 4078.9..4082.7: 53.9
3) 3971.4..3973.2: 21.1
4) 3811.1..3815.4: 27.1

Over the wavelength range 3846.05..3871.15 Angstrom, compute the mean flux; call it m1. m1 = 27.5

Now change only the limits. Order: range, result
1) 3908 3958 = 28.7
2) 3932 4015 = 35.6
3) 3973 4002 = 44.2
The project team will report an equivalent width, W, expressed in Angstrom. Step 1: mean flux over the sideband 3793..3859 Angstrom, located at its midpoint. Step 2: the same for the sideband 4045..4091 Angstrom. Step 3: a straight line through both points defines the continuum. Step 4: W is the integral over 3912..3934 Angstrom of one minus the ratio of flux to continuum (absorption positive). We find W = 5.5 Angstrom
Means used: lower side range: 25.3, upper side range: 48.6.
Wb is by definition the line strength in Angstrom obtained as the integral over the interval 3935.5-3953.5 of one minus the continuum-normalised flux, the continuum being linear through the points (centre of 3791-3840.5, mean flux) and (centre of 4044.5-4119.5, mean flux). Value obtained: 3.9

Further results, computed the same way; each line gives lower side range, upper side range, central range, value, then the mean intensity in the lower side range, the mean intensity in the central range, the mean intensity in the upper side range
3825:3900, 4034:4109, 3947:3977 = 7.27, 25.5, 28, 50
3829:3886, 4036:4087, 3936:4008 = 5.76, 25.1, 35.4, 48.2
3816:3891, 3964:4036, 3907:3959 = 7.69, 24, 29.1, 42.9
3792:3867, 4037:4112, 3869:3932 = 6.26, 25.5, 29.3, 50.2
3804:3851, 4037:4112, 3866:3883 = 0.76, 24.1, 27.7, 50.2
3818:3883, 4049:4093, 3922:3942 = 9.13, 23.7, 18.2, 50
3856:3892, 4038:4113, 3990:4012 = -3.51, 26.5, 48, 50.1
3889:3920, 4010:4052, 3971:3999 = 1.62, 34.6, 41.9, 49.9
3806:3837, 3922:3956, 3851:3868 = -1.89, 23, 26.5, 25.5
